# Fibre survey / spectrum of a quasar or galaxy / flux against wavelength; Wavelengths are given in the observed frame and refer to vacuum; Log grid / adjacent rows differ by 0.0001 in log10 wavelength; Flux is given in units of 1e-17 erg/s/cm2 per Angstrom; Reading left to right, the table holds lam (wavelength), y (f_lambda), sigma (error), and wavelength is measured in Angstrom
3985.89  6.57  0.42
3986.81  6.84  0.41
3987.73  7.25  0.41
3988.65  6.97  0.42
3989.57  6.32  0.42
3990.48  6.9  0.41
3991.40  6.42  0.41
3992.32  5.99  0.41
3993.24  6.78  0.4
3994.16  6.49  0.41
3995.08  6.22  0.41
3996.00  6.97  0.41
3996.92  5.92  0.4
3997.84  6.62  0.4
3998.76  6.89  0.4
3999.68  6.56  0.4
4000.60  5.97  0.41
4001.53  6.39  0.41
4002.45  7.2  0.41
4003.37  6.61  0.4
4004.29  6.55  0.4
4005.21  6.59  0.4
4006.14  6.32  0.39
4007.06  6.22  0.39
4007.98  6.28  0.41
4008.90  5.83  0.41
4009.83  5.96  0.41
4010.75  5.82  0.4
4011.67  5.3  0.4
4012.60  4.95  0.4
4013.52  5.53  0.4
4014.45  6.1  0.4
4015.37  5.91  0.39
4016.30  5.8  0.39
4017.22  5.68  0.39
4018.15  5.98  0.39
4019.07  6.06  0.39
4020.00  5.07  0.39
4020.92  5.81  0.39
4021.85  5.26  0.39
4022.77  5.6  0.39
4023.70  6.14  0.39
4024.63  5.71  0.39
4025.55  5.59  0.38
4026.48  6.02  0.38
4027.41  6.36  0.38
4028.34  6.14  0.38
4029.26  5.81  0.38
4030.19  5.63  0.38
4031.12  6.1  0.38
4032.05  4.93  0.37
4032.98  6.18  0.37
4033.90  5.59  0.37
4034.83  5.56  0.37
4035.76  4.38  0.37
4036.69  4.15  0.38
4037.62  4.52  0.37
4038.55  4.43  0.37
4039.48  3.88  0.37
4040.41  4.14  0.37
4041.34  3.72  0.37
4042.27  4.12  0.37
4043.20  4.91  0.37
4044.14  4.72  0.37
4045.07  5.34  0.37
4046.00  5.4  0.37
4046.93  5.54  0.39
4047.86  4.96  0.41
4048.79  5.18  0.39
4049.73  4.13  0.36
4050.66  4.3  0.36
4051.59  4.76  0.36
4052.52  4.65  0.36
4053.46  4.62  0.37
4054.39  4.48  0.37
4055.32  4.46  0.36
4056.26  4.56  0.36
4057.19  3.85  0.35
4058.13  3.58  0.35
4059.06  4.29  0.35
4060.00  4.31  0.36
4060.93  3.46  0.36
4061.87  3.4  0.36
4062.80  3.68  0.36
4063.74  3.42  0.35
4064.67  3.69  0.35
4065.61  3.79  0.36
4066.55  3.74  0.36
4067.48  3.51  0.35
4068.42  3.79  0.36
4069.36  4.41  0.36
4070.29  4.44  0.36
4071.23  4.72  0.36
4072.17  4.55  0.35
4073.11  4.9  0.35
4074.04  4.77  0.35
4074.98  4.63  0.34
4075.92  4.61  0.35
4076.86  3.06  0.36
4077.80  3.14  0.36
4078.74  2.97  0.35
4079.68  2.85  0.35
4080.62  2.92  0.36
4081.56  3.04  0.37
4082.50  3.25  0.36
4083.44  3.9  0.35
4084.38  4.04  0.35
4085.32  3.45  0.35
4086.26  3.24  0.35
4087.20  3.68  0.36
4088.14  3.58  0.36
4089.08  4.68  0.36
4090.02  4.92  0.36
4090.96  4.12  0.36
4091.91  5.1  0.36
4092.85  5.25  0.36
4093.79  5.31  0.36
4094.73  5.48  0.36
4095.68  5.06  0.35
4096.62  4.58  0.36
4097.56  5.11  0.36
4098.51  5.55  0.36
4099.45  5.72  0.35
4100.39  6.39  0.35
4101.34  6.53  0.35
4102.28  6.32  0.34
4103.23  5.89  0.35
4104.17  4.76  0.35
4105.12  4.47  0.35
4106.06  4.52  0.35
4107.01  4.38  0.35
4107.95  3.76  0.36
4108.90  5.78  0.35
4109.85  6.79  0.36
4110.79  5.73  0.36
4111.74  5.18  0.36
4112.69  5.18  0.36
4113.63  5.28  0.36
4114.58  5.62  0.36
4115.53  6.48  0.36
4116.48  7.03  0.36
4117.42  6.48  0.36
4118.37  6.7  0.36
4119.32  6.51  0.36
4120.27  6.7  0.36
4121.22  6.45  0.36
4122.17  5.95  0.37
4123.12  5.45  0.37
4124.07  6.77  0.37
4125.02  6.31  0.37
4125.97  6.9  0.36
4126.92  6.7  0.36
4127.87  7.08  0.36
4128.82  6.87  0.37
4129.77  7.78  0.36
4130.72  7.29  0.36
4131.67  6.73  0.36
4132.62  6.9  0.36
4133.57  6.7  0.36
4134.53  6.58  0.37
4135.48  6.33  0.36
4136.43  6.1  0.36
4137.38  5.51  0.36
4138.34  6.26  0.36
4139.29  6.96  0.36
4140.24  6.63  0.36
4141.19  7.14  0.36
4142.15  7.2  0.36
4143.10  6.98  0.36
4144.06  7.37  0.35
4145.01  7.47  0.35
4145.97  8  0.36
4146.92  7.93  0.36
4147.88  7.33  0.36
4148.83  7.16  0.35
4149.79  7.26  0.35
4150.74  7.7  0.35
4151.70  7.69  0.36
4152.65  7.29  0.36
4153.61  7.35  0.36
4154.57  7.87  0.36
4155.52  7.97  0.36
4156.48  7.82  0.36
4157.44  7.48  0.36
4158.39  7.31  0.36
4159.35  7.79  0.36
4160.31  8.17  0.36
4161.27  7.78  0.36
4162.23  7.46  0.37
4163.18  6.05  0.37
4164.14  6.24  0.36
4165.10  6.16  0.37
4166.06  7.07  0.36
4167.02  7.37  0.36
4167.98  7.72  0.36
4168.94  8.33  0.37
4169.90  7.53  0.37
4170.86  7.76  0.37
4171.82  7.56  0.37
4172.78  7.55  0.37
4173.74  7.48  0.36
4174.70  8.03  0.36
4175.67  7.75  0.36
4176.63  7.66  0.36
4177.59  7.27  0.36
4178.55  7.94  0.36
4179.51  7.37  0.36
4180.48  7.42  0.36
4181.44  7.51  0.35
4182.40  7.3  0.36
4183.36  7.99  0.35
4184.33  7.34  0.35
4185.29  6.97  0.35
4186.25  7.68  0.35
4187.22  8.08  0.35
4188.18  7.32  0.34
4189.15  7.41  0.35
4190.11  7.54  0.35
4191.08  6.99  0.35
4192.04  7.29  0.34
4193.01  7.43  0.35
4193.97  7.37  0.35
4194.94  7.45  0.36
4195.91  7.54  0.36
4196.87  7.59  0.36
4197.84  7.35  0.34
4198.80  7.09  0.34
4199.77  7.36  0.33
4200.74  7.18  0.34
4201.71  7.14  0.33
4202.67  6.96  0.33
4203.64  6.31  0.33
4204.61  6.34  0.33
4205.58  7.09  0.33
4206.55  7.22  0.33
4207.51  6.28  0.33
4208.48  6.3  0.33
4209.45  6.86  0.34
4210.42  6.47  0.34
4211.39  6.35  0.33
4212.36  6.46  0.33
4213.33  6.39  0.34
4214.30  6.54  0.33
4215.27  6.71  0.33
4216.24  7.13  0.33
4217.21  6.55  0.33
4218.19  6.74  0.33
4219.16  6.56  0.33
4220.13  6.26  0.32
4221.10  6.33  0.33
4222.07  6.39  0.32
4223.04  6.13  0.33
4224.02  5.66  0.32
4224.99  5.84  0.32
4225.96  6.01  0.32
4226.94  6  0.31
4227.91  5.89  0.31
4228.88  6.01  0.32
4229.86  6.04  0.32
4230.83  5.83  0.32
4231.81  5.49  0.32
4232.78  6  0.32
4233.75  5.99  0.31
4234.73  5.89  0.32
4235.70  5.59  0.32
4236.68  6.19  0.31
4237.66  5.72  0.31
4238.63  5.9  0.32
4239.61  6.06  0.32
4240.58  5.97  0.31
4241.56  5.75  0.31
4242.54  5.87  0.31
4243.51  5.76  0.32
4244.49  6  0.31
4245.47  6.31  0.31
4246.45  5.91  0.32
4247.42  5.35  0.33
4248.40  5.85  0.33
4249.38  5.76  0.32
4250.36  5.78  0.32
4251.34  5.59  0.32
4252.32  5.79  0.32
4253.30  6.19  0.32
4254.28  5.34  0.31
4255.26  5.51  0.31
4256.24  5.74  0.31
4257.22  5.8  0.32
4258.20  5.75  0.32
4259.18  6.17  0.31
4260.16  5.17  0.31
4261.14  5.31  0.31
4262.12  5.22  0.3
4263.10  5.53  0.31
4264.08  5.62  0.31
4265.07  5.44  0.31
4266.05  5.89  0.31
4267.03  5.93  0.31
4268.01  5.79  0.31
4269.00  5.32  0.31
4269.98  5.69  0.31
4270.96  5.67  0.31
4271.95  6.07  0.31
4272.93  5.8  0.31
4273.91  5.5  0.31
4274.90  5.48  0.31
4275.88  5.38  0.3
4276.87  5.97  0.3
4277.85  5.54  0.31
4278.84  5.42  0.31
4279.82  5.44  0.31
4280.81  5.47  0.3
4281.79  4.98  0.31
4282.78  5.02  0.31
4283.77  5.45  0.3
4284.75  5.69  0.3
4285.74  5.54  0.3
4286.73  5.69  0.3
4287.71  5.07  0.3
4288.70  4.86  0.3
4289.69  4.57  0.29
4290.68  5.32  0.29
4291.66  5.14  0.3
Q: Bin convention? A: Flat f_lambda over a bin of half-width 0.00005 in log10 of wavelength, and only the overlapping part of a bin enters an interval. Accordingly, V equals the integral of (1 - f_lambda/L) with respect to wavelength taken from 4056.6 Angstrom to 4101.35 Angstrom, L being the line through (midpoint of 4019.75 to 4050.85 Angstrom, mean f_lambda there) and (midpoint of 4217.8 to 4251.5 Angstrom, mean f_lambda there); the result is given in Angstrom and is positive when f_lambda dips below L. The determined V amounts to 9.6 Angstrom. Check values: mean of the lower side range 5.16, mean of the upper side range 5.96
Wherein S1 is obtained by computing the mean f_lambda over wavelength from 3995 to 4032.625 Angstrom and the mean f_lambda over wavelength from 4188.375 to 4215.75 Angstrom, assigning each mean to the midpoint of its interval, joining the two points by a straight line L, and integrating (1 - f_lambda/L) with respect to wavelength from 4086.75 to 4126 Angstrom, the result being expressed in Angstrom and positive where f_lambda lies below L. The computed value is 5.8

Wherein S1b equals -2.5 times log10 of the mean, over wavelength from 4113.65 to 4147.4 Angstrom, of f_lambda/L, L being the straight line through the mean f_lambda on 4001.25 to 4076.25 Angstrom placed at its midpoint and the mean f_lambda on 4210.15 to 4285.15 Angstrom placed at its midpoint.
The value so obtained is -0.24 mag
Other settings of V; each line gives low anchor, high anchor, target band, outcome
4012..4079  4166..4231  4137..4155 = -2.8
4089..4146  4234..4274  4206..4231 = -2.2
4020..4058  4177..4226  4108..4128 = -0.7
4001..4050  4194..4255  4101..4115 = 1.2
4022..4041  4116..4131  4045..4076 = 7.6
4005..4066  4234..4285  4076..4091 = 4.7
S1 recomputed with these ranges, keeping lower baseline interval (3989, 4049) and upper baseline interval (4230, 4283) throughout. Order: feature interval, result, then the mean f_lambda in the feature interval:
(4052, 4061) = 2.3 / 4.26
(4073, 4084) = 4.0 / 3.63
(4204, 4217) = -2.1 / 6.62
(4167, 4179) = -4.2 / 7.7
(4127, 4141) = -2.4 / 6.71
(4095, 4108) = 1.0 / 5.27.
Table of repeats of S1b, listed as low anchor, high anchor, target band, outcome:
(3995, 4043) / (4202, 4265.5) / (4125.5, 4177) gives -0.22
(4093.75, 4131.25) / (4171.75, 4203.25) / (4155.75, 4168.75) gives -0.06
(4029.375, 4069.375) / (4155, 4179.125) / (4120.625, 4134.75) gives -0.03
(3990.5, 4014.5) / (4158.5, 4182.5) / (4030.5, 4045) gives 0.34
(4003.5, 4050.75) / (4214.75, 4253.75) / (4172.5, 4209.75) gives -0.23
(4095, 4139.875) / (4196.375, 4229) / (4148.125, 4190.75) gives -0.18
